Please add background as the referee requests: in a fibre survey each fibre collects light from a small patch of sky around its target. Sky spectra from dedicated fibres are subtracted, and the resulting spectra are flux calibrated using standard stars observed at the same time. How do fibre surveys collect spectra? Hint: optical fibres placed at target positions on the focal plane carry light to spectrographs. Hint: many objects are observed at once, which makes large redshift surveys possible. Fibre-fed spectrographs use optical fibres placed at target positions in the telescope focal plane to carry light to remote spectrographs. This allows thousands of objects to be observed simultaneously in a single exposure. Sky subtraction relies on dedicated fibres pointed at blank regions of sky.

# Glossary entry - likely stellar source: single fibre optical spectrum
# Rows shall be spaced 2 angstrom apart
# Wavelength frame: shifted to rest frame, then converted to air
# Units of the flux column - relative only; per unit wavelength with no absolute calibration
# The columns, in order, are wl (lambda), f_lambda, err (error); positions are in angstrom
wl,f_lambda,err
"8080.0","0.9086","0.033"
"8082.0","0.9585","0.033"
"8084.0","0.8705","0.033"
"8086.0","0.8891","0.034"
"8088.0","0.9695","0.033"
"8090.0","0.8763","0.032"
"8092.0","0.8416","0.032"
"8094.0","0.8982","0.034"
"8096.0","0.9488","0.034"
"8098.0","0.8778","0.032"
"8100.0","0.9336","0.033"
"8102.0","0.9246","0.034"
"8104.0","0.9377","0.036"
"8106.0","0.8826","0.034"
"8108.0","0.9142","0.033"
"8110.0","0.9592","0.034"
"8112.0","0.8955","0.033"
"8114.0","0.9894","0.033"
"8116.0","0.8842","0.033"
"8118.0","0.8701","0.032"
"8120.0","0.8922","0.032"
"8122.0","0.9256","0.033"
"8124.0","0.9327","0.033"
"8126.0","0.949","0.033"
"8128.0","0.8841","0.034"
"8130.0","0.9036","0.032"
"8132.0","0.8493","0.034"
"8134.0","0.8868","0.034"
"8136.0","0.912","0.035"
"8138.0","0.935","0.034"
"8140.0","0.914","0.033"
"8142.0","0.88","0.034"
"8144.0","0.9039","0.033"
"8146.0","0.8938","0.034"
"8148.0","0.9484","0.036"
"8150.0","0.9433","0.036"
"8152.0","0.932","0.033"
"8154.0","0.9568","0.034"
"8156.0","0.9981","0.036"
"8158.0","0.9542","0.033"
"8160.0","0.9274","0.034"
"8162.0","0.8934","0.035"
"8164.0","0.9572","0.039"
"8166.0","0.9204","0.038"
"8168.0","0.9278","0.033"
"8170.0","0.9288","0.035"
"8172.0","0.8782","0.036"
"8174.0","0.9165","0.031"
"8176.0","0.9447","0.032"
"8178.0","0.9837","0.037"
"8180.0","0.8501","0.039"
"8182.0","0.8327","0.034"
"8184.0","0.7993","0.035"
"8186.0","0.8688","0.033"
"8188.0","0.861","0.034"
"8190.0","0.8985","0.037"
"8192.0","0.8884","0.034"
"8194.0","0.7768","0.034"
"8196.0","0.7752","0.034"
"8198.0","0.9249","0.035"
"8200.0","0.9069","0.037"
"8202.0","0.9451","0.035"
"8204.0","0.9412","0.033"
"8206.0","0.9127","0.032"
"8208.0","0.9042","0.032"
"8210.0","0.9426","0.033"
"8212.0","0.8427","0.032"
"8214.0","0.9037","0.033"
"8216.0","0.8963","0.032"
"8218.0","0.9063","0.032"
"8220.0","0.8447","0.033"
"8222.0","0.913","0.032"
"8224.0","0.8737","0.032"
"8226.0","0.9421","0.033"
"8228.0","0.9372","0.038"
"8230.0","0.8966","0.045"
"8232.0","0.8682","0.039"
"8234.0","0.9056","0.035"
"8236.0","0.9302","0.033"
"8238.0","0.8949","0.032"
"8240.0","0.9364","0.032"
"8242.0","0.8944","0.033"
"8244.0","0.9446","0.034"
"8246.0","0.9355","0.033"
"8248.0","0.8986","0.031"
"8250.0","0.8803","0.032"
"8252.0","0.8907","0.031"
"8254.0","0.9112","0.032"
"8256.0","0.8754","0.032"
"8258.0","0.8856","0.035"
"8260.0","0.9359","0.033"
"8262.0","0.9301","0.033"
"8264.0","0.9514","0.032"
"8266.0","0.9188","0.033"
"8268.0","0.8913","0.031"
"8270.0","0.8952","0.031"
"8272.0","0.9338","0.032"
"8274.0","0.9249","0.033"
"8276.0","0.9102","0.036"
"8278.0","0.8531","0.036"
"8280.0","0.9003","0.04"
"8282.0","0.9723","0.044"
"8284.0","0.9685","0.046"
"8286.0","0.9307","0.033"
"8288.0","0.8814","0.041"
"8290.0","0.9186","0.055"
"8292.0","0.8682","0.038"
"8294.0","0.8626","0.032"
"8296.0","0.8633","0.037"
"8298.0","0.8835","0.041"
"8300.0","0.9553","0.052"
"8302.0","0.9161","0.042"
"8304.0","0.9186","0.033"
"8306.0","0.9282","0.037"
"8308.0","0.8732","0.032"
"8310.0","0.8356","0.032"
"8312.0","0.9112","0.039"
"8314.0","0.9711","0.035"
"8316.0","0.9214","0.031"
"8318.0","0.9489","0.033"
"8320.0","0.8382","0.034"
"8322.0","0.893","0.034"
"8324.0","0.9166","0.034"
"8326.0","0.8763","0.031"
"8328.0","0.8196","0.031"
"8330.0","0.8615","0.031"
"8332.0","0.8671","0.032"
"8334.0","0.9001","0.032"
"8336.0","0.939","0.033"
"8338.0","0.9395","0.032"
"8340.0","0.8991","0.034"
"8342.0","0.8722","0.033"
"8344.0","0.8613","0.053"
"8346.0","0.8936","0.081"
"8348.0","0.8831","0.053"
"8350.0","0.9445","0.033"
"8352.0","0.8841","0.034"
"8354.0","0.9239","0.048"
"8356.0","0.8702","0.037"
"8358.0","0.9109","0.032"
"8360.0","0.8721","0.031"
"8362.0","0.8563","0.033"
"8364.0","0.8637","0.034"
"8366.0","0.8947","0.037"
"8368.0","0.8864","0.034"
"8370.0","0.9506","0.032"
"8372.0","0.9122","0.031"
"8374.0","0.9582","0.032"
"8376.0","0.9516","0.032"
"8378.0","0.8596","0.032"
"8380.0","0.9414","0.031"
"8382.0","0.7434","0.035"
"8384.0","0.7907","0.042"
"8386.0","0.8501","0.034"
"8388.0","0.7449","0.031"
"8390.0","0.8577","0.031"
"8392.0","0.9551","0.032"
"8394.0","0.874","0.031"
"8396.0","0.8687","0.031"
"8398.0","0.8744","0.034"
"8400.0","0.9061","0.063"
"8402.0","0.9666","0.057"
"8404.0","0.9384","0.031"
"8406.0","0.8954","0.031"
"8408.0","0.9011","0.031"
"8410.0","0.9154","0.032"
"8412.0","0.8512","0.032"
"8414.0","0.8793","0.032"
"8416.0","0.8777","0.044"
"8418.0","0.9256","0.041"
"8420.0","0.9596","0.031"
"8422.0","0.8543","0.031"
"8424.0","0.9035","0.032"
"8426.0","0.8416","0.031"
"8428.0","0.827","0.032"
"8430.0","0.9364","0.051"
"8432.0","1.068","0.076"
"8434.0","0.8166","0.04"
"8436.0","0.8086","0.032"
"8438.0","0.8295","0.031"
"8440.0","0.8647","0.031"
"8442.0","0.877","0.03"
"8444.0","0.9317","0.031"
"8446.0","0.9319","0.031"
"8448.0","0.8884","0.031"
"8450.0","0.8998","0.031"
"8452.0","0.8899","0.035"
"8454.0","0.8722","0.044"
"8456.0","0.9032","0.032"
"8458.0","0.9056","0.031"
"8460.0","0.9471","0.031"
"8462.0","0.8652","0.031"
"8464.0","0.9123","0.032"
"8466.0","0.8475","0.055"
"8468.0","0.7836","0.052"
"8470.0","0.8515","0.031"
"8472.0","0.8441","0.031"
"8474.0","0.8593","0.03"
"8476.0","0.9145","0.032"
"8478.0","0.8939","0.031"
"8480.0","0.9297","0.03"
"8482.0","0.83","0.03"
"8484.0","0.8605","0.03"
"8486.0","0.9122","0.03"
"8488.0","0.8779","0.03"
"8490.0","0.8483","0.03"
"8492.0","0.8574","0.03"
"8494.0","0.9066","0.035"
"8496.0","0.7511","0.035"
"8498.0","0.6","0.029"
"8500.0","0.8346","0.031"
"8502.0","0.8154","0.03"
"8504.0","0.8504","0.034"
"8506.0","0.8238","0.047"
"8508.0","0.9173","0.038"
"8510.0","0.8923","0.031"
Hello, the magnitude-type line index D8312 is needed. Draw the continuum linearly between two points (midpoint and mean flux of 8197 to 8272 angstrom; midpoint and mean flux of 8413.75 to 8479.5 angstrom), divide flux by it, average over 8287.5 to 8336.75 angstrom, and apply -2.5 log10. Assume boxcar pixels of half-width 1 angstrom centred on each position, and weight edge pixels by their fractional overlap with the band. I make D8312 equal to 0.01 mag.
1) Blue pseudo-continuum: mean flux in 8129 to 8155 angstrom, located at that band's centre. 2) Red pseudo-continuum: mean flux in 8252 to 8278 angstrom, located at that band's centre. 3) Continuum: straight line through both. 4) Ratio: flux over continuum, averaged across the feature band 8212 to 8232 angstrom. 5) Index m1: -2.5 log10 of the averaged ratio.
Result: 0.02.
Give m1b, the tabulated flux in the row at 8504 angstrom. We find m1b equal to 0.8504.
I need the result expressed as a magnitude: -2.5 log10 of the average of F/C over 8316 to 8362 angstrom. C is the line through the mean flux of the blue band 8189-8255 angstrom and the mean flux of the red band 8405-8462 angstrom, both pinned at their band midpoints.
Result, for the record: 0.00 mag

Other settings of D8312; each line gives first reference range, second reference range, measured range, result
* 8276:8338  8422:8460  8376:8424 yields 0.014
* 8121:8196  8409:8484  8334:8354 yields -0.013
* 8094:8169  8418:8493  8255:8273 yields -0.010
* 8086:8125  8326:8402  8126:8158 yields -0.011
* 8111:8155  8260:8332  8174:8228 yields 0.024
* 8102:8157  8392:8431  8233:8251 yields -0.005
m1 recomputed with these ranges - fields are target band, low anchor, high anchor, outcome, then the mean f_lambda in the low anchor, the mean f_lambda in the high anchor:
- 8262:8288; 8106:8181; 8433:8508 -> -0.03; 0.919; 0.861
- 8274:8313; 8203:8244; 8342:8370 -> -0.01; 0.905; 0.89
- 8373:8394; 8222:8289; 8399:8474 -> 0.04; 0.912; 0.889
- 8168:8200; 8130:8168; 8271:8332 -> 0.05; 0.922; 0.901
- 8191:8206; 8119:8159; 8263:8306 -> 0.04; 0.92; 0.911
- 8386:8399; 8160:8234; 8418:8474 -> 0.03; 0.895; 0.884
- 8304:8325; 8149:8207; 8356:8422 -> -0.01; 0.905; 0.888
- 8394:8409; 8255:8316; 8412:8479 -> -0.02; 0.909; 0.885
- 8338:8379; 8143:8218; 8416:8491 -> -0.01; 0.905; 0.884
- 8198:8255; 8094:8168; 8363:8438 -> 0.00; 0.92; 0.887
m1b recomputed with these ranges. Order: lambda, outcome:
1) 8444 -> 0.9317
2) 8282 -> 0.9723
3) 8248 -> 0.8986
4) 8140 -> 0.914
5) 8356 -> 0.8702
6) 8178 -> 0.9837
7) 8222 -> 0.913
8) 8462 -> 0.8652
